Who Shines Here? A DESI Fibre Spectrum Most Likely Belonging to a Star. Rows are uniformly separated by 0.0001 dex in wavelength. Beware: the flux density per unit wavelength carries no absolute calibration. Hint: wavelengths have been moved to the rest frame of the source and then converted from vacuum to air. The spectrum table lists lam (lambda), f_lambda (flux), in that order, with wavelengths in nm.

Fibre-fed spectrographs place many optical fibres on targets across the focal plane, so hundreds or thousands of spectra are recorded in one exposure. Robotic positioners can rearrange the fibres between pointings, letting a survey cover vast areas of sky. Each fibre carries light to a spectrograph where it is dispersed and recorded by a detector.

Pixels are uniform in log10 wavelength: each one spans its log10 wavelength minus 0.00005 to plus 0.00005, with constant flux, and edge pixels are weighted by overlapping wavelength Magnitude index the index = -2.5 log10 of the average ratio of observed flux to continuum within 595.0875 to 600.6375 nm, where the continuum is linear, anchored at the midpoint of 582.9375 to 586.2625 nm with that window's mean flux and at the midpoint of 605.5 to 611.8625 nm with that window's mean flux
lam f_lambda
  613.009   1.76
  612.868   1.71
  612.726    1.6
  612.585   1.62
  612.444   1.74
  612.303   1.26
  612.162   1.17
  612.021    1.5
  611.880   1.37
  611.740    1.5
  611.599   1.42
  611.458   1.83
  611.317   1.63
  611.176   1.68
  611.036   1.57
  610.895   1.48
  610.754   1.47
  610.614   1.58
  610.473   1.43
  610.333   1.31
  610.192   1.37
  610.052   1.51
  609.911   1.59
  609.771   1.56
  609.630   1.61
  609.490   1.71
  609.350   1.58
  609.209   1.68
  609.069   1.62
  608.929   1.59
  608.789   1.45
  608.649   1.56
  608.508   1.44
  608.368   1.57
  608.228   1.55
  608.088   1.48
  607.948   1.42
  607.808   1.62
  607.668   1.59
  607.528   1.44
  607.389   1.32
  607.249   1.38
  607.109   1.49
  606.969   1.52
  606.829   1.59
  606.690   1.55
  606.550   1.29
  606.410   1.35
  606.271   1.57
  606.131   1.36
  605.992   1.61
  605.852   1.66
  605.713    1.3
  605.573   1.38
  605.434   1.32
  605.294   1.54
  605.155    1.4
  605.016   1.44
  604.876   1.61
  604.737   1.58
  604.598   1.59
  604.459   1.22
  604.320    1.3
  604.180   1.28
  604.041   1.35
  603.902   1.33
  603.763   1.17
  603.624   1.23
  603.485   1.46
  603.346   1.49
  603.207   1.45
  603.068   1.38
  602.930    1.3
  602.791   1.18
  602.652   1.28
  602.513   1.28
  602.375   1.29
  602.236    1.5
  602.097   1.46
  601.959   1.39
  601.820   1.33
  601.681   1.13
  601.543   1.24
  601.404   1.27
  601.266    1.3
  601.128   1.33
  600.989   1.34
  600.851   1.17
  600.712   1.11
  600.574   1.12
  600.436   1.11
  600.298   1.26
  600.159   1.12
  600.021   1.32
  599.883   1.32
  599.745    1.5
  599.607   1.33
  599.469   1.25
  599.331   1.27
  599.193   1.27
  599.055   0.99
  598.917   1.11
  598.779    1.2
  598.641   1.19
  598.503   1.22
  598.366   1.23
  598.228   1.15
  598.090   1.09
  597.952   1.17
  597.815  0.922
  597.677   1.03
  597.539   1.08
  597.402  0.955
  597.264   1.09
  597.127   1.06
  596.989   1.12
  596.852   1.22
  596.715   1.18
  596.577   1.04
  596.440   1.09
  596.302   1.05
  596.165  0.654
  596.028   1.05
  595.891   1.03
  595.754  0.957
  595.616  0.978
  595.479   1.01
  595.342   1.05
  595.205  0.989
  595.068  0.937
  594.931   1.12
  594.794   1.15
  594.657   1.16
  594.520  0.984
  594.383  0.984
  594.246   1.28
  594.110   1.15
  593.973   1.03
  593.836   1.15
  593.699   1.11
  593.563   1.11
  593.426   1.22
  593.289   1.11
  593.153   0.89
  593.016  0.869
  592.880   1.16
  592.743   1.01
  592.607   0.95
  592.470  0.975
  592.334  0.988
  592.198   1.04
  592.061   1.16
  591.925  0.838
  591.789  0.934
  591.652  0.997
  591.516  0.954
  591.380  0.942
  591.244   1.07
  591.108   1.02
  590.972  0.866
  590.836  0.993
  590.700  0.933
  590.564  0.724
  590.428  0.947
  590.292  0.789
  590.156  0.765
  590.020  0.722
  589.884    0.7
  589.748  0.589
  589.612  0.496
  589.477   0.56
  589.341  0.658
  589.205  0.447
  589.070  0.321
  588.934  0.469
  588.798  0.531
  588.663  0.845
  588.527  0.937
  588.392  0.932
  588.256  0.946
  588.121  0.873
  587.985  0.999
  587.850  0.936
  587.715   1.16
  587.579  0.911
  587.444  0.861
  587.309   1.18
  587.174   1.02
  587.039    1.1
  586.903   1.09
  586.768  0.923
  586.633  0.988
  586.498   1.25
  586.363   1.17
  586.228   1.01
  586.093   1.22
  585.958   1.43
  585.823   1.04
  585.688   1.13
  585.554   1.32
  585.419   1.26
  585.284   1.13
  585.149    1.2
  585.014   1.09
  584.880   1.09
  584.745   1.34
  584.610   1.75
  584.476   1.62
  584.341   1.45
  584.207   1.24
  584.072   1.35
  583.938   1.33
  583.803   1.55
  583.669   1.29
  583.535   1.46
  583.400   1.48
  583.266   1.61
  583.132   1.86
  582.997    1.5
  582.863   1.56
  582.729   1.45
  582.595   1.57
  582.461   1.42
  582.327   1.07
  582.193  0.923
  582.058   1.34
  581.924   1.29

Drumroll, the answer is 0.28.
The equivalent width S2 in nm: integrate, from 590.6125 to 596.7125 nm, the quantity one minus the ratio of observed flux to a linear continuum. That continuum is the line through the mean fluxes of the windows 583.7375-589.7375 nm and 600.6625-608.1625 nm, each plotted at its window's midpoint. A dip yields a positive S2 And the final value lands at 0.80 nm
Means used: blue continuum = 1.04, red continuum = 1.39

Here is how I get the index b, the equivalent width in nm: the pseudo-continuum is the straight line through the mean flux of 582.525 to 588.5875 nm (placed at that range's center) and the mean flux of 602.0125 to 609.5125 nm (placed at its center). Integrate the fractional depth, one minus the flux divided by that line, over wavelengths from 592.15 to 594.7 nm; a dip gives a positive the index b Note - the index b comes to 0.50 nm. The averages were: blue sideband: 1.24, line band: 1.06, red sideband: 1.44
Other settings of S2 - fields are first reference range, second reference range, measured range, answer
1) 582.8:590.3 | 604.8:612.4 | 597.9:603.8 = 0.38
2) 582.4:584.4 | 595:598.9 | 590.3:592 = 0.42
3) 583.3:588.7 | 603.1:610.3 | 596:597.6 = 0.34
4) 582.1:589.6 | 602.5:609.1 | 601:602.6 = 0.06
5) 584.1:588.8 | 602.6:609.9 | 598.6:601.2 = 0.24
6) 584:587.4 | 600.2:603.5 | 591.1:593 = 0.38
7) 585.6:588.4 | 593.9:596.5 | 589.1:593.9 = 0.66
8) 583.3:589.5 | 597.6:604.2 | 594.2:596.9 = 0.34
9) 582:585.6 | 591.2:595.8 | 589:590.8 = 0.76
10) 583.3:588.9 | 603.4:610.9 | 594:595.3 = 0.20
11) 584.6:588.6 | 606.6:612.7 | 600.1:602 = 0.19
